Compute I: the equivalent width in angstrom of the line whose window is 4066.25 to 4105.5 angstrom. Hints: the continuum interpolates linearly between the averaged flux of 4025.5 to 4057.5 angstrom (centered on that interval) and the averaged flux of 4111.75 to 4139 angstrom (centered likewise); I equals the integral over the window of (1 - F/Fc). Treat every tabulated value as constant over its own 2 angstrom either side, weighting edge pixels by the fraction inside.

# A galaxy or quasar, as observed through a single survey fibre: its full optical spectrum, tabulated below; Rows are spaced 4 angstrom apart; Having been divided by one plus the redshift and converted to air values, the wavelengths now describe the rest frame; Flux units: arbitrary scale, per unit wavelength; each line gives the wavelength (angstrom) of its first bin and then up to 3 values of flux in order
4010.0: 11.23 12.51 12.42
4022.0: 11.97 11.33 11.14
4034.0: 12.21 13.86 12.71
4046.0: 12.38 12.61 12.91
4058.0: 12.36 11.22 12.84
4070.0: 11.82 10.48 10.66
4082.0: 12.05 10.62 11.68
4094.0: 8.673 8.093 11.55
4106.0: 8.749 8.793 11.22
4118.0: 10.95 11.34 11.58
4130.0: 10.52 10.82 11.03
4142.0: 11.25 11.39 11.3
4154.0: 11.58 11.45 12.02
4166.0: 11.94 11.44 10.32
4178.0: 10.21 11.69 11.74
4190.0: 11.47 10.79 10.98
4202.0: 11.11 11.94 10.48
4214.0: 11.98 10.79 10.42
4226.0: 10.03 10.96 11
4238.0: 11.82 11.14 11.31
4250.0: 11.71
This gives 3.6 angstrom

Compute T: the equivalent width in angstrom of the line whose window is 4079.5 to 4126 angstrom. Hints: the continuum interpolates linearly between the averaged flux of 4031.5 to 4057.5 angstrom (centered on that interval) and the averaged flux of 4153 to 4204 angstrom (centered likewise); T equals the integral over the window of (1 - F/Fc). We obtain 6.5 angstrom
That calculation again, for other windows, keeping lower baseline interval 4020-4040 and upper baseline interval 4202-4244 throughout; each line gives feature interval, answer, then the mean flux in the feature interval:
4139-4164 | -0.1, 11.5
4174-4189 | 0.2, 11.1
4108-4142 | 2.3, 10.8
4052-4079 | 0.3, 11.8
